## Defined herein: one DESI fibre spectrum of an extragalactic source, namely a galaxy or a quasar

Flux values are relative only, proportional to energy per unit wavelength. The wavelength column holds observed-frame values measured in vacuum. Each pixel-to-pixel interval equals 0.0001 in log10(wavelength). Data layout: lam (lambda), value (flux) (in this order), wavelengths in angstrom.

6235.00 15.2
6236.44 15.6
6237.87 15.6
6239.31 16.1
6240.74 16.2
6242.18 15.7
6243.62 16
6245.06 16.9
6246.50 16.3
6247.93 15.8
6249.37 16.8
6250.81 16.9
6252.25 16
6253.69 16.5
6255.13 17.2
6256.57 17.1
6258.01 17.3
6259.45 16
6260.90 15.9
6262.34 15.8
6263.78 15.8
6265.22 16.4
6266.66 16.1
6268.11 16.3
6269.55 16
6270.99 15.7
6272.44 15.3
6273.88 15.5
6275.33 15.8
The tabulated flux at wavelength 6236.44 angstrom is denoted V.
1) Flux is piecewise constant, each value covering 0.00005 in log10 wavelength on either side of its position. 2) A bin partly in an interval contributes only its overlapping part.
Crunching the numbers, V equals 15.6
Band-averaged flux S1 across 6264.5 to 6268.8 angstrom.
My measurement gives 16.3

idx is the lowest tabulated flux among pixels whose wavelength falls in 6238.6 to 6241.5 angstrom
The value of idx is 16.1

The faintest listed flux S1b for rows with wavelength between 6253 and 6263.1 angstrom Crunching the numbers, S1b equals 15.8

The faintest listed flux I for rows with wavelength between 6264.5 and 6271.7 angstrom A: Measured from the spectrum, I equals 15.7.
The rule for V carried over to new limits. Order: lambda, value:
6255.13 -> 17.2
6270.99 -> 15.7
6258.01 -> 17.3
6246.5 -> 16.3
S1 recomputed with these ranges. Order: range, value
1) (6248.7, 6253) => 16.6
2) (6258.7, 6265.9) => 16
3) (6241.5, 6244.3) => 15.8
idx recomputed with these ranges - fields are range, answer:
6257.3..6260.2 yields 16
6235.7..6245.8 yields 15.6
